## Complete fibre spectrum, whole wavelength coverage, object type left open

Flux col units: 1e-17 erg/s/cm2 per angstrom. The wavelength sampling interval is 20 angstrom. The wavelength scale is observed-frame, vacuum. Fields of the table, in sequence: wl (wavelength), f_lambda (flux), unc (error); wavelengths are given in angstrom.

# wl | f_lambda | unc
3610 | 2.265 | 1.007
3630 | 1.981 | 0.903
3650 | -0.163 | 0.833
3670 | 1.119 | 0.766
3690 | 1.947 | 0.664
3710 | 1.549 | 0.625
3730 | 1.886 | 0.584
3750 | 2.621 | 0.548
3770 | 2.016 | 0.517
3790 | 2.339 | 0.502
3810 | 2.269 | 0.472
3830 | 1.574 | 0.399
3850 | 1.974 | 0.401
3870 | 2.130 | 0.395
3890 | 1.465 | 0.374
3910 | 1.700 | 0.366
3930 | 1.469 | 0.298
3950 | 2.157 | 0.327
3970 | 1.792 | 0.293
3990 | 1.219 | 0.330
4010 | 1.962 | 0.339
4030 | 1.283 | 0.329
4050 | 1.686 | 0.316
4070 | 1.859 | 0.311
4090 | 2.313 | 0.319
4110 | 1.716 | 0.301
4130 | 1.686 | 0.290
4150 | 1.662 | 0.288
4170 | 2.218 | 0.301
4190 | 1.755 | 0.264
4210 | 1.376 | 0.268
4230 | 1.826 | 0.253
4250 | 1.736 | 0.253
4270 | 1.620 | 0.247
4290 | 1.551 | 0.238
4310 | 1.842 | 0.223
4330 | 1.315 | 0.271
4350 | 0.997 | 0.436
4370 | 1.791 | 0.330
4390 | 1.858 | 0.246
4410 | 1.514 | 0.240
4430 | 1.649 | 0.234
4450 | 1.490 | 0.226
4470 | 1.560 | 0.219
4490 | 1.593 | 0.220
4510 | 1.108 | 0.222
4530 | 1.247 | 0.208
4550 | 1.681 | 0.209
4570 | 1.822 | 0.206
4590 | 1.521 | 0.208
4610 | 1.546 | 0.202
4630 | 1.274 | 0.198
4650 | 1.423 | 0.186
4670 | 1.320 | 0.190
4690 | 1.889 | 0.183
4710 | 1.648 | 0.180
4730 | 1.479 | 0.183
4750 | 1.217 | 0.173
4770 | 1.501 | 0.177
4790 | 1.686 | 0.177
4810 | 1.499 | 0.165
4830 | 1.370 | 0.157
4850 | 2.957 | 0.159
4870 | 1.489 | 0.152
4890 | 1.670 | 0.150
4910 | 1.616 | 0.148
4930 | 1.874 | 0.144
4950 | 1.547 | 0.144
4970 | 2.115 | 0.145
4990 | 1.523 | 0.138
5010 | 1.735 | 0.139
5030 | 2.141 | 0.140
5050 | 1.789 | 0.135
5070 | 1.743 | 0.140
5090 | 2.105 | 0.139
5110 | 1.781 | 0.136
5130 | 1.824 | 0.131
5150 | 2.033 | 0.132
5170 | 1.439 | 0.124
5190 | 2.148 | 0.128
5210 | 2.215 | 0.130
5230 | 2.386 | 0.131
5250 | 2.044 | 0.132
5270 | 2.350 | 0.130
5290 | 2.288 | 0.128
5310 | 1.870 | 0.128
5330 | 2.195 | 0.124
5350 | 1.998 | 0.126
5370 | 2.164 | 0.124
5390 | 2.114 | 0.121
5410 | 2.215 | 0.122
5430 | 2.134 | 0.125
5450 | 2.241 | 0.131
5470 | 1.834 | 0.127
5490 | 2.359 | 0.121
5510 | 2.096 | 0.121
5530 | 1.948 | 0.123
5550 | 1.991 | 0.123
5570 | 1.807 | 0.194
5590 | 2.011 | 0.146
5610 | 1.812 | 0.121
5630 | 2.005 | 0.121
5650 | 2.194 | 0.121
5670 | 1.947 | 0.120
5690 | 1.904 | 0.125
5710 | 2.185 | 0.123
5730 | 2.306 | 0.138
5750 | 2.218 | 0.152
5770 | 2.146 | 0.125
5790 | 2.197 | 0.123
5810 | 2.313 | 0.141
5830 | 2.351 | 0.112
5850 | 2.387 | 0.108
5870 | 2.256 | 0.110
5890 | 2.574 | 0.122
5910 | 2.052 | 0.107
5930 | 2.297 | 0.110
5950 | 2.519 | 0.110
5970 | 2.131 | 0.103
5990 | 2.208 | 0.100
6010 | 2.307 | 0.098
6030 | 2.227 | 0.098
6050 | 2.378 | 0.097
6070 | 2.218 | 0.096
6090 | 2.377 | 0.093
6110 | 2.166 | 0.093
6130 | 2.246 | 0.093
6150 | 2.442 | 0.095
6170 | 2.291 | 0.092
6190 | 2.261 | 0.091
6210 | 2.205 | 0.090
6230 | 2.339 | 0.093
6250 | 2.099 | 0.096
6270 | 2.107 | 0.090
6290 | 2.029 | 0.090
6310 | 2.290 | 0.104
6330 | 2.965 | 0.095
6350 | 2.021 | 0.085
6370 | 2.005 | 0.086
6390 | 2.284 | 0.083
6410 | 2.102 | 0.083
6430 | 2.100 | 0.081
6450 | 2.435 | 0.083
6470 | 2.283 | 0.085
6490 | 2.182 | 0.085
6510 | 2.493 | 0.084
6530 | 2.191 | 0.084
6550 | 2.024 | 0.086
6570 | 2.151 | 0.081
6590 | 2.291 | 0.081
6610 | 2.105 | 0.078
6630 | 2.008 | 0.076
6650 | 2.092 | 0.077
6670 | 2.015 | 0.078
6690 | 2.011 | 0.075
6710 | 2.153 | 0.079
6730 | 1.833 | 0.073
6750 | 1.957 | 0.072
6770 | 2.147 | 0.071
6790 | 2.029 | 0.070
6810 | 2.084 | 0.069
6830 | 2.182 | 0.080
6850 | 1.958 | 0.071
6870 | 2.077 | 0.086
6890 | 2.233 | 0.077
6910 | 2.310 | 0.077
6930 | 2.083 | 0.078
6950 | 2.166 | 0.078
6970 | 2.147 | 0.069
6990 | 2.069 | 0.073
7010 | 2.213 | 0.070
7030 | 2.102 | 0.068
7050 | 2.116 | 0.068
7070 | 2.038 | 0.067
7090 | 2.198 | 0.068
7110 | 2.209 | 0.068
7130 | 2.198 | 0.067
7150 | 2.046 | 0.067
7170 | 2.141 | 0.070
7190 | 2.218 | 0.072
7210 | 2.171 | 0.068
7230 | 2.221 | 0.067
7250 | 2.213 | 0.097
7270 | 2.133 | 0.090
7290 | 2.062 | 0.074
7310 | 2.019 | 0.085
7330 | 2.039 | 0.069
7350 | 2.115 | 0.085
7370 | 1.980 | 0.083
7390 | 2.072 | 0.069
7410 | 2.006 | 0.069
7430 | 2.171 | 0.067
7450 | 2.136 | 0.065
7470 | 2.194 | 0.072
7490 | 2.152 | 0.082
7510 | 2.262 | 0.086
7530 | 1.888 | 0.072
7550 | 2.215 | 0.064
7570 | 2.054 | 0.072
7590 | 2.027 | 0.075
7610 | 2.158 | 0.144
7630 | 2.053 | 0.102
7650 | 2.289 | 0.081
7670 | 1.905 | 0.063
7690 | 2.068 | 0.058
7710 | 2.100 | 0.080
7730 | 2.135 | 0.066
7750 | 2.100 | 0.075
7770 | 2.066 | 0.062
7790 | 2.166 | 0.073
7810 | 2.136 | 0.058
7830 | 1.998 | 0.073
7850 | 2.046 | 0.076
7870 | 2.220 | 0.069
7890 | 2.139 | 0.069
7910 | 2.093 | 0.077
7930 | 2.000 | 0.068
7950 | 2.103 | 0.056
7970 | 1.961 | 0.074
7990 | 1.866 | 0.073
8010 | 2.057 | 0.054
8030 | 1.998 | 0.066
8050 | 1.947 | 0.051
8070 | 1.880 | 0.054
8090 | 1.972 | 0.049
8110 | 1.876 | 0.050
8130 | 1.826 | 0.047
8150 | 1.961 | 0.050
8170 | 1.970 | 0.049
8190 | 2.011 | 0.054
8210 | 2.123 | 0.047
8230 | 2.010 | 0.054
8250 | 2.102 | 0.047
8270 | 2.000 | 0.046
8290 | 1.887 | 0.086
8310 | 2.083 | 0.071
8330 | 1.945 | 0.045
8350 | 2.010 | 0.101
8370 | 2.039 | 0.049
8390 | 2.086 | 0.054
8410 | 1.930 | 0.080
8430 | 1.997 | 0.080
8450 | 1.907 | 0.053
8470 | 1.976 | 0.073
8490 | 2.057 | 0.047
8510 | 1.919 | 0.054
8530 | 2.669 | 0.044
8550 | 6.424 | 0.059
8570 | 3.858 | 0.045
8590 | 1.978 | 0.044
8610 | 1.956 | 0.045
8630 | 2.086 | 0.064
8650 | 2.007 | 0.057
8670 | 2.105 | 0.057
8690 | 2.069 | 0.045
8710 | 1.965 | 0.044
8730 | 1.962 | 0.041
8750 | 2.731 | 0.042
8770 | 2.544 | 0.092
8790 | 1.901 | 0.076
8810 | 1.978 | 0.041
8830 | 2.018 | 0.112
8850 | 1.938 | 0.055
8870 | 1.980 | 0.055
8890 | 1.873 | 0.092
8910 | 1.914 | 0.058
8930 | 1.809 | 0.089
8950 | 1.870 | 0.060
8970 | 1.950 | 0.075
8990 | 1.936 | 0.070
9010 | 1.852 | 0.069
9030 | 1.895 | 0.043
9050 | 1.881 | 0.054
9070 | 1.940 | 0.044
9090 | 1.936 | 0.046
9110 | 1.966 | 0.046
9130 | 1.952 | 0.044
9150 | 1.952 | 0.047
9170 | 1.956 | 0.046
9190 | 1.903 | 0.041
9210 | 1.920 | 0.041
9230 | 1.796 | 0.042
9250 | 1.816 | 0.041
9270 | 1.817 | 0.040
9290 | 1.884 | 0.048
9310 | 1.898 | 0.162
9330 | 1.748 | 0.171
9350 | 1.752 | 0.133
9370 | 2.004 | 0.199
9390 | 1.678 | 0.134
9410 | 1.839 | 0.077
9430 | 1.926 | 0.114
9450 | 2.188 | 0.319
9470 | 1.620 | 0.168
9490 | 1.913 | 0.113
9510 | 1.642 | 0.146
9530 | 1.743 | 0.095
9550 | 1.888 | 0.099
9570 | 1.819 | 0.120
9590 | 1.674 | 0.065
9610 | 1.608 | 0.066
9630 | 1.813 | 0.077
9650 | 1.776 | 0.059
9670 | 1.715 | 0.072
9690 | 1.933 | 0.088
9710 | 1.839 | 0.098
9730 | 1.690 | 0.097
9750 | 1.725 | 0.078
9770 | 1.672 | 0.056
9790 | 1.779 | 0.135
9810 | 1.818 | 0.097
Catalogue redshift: 0.30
